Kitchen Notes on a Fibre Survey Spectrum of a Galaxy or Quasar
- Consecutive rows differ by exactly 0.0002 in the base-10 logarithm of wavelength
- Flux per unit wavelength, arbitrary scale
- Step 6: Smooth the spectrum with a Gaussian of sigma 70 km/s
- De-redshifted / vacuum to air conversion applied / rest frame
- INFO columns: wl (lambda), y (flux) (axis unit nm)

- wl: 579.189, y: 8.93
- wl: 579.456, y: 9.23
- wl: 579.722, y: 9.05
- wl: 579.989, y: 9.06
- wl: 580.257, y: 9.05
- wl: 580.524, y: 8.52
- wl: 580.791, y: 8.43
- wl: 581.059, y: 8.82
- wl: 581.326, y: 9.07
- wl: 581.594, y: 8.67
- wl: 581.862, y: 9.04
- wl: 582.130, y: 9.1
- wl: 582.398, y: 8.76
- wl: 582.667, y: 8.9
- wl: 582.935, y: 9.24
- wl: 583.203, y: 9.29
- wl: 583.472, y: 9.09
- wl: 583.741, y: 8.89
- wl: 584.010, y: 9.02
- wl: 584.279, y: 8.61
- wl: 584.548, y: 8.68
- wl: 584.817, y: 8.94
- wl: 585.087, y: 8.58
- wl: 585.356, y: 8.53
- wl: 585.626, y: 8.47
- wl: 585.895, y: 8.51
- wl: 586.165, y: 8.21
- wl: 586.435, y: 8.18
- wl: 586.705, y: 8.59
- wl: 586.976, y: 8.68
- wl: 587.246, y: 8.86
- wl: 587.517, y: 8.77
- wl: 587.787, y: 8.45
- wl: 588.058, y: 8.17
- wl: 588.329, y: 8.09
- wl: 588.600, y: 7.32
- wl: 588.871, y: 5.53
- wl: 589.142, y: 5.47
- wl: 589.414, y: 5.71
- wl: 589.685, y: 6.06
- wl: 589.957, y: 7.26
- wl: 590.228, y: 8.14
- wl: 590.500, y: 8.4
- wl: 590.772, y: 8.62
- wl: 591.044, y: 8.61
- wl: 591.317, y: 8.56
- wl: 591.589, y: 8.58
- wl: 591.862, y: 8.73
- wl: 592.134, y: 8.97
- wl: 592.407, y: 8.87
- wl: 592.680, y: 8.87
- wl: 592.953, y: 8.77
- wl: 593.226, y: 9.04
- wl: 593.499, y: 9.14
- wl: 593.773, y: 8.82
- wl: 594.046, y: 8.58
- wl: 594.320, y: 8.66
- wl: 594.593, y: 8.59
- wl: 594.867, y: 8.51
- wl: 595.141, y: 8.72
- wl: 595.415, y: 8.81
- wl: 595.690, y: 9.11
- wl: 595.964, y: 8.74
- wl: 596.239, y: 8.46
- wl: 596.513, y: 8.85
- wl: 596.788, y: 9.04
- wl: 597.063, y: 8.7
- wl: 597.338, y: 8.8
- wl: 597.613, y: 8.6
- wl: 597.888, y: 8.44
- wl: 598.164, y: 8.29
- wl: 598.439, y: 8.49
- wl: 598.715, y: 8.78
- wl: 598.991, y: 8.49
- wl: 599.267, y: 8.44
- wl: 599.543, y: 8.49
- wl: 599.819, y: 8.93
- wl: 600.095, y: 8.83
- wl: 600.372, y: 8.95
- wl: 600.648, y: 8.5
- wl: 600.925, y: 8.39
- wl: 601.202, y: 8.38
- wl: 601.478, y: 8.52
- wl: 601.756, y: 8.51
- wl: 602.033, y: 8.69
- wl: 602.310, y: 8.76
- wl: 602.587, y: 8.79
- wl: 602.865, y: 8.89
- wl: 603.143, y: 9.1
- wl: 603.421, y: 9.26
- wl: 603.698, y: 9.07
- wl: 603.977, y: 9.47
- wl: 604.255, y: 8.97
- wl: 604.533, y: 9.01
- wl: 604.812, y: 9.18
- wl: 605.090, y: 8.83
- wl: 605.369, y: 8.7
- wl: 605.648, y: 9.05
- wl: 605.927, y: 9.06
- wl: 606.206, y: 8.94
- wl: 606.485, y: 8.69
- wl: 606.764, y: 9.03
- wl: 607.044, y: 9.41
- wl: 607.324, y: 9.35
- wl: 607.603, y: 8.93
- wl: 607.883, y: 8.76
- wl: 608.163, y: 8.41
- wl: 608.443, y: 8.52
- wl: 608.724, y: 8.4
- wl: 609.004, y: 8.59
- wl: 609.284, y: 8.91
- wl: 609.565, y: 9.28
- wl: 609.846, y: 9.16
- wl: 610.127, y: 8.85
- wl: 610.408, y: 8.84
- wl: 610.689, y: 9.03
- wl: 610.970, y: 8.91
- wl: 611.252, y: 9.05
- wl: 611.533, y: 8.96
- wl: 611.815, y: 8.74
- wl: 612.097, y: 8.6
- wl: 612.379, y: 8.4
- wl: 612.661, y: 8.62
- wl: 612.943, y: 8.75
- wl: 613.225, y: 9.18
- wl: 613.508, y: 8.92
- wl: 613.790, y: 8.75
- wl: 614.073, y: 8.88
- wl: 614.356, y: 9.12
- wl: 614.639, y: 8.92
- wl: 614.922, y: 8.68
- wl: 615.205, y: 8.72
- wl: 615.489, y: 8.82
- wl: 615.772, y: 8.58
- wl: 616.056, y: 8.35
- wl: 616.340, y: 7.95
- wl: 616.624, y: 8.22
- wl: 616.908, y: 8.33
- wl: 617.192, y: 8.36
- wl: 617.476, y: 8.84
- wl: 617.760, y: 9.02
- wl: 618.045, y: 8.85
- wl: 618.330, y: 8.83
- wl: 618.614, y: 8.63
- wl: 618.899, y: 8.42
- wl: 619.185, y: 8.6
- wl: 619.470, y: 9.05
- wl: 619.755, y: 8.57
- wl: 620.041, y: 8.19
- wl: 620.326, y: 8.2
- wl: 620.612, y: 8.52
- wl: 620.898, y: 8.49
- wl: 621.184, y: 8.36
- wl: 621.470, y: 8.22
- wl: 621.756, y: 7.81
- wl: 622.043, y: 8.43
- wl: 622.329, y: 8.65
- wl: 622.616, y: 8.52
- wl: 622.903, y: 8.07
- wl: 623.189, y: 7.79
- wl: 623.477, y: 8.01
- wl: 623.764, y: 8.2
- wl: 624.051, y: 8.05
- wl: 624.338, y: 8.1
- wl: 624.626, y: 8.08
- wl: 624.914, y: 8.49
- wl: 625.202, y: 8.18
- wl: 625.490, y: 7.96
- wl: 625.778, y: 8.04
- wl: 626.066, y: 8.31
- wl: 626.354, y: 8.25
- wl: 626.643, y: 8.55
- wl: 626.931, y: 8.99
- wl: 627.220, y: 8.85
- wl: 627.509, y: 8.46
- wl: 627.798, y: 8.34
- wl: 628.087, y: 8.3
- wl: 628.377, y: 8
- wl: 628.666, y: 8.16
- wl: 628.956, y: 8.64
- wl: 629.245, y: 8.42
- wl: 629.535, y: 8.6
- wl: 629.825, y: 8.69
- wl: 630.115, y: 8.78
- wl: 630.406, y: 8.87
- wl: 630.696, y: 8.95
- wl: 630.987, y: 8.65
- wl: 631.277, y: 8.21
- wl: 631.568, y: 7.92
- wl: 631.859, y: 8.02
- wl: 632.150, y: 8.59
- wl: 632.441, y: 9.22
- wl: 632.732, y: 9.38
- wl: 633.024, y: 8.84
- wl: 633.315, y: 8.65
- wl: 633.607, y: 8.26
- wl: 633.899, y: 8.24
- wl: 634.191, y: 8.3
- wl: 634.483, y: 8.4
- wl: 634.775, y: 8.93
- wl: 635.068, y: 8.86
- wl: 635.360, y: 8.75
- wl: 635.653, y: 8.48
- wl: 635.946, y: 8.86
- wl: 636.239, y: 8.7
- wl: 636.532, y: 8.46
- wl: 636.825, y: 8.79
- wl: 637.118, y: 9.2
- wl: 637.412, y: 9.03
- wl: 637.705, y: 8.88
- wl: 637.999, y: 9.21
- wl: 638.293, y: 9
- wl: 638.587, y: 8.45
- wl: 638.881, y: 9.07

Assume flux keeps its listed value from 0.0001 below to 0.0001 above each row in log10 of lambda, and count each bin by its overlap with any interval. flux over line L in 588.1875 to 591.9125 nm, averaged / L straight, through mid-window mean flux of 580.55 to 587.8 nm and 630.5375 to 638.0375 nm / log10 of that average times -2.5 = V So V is 0.170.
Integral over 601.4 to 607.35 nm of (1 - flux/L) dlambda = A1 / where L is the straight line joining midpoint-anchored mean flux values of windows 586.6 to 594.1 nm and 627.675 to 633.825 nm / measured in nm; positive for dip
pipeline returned -0.50 nm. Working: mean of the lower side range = 8.12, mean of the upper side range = 8.54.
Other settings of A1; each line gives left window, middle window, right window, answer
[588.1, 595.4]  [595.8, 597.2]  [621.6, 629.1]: -0.108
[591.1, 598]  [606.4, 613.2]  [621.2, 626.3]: -0.316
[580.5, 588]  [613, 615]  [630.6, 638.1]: -0.050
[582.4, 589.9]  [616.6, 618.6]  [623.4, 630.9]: -0.075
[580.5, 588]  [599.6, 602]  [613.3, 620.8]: 0.017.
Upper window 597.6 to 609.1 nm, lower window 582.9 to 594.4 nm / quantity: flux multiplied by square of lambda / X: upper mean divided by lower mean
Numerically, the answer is 1.11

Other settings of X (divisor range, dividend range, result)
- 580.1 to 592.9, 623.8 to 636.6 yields 1.17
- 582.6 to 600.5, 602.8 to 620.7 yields 1.11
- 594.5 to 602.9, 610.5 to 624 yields 1.05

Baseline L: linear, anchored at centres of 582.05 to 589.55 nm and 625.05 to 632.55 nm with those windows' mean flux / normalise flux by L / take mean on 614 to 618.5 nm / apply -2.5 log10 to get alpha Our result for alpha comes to -0.031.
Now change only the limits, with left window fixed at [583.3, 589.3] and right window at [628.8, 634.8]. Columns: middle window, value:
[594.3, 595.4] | -0.042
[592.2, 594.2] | -0.072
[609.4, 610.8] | -0.074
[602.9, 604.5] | -0.095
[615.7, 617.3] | 0.025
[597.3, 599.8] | -0.026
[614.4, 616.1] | -0.032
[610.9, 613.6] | -0.046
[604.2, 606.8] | -0.069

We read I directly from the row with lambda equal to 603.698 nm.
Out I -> 9.07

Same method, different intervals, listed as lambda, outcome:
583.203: 9.29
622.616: 8.52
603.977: 9.47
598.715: 8.78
